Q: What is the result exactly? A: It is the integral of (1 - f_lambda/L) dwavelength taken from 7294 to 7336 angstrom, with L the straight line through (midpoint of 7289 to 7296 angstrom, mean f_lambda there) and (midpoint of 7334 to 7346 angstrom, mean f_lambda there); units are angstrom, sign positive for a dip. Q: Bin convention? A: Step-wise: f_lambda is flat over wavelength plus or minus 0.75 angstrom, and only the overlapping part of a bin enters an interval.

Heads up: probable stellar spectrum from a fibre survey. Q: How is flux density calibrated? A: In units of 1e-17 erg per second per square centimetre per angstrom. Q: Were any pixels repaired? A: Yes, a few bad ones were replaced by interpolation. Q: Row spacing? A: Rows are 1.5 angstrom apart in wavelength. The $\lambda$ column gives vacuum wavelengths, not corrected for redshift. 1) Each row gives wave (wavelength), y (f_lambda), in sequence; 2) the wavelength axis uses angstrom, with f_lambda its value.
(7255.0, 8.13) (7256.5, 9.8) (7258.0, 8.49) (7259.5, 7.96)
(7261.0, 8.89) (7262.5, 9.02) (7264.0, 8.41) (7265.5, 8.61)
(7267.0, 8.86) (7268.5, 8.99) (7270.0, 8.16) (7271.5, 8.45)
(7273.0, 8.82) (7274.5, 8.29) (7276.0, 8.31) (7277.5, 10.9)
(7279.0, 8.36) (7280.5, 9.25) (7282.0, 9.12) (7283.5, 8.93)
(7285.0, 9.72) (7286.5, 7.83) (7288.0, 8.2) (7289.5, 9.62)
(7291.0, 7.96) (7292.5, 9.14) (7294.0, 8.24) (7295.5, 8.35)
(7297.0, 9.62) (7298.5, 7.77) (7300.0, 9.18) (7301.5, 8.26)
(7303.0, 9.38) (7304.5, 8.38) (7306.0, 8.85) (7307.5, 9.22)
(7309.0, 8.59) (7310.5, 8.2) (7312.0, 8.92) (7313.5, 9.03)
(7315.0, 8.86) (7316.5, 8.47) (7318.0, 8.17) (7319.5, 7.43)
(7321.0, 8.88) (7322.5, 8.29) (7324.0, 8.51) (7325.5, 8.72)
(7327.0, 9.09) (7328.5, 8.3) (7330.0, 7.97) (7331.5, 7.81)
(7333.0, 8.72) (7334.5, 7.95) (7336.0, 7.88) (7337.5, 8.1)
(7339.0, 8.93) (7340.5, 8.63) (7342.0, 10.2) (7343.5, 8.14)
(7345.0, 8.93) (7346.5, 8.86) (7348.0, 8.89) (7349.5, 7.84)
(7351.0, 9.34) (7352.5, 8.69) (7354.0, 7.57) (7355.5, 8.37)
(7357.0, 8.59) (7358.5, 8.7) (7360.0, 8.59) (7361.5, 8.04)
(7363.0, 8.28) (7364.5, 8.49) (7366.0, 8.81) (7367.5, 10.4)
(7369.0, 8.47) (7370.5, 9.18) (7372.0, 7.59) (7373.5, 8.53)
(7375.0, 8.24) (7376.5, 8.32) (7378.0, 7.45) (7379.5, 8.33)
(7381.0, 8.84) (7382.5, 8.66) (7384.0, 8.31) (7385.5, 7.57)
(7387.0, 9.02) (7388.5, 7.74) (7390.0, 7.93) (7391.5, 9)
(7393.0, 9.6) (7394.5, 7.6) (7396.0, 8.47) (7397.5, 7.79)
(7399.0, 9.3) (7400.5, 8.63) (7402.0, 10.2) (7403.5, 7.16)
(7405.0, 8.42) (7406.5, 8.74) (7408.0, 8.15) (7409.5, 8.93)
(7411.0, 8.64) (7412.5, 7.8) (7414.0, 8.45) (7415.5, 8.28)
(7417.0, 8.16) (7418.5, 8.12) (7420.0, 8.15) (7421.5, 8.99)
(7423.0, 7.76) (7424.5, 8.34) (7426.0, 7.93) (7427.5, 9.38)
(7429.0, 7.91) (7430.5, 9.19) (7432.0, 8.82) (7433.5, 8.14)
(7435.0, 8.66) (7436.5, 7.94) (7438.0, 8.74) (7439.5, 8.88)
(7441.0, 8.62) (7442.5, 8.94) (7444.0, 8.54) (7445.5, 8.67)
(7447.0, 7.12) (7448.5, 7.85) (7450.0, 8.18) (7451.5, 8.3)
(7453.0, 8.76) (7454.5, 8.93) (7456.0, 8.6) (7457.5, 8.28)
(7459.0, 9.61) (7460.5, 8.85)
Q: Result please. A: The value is 0.4 angstrom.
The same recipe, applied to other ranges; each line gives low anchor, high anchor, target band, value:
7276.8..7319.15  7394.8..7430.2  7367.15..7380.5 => 0.1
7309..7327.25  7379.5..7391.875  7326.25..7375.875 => -0.6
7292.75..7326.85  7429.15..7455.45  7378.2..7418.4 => 0.4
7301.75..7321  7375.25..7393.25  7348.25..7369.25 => -0.4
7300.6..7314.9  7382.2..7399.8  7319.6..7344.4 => 0.5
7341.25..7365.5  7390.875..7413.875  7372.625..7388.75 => 0.5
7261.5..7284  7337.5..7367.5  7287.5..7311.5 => 0.2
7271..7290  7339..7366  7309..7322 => 0.4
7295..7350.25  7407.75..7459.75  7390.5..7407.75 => -0.2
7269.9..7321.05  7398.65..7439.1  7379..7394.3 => 0.1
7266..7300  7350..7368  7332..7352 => 0.0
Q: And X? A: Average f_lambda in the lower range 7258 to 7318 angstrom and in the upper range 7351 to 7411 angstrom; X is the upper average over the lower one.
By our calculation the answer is 1.0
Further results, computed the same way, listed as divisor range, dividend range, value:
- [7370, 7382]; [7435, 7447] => 1.03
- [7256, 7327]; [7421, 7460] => 0.98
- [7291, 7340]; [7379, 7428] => 0.99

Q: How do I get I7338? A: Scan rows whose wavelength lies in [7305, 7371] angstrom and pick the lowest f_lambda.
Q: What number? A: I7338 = 7.43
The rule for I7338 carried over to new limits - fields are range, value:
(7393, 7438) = 7.16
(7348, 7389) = 7.45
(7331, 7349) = 7.81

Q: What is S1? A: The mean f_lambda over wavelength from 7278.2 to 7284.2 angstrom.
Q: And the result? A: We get 8.93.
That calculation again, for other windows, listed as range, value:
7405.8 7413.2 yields 8.45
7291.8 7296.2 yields 8.57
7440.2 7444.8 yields 8.7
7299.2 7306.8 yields 8.81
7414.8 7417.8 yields 8.22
